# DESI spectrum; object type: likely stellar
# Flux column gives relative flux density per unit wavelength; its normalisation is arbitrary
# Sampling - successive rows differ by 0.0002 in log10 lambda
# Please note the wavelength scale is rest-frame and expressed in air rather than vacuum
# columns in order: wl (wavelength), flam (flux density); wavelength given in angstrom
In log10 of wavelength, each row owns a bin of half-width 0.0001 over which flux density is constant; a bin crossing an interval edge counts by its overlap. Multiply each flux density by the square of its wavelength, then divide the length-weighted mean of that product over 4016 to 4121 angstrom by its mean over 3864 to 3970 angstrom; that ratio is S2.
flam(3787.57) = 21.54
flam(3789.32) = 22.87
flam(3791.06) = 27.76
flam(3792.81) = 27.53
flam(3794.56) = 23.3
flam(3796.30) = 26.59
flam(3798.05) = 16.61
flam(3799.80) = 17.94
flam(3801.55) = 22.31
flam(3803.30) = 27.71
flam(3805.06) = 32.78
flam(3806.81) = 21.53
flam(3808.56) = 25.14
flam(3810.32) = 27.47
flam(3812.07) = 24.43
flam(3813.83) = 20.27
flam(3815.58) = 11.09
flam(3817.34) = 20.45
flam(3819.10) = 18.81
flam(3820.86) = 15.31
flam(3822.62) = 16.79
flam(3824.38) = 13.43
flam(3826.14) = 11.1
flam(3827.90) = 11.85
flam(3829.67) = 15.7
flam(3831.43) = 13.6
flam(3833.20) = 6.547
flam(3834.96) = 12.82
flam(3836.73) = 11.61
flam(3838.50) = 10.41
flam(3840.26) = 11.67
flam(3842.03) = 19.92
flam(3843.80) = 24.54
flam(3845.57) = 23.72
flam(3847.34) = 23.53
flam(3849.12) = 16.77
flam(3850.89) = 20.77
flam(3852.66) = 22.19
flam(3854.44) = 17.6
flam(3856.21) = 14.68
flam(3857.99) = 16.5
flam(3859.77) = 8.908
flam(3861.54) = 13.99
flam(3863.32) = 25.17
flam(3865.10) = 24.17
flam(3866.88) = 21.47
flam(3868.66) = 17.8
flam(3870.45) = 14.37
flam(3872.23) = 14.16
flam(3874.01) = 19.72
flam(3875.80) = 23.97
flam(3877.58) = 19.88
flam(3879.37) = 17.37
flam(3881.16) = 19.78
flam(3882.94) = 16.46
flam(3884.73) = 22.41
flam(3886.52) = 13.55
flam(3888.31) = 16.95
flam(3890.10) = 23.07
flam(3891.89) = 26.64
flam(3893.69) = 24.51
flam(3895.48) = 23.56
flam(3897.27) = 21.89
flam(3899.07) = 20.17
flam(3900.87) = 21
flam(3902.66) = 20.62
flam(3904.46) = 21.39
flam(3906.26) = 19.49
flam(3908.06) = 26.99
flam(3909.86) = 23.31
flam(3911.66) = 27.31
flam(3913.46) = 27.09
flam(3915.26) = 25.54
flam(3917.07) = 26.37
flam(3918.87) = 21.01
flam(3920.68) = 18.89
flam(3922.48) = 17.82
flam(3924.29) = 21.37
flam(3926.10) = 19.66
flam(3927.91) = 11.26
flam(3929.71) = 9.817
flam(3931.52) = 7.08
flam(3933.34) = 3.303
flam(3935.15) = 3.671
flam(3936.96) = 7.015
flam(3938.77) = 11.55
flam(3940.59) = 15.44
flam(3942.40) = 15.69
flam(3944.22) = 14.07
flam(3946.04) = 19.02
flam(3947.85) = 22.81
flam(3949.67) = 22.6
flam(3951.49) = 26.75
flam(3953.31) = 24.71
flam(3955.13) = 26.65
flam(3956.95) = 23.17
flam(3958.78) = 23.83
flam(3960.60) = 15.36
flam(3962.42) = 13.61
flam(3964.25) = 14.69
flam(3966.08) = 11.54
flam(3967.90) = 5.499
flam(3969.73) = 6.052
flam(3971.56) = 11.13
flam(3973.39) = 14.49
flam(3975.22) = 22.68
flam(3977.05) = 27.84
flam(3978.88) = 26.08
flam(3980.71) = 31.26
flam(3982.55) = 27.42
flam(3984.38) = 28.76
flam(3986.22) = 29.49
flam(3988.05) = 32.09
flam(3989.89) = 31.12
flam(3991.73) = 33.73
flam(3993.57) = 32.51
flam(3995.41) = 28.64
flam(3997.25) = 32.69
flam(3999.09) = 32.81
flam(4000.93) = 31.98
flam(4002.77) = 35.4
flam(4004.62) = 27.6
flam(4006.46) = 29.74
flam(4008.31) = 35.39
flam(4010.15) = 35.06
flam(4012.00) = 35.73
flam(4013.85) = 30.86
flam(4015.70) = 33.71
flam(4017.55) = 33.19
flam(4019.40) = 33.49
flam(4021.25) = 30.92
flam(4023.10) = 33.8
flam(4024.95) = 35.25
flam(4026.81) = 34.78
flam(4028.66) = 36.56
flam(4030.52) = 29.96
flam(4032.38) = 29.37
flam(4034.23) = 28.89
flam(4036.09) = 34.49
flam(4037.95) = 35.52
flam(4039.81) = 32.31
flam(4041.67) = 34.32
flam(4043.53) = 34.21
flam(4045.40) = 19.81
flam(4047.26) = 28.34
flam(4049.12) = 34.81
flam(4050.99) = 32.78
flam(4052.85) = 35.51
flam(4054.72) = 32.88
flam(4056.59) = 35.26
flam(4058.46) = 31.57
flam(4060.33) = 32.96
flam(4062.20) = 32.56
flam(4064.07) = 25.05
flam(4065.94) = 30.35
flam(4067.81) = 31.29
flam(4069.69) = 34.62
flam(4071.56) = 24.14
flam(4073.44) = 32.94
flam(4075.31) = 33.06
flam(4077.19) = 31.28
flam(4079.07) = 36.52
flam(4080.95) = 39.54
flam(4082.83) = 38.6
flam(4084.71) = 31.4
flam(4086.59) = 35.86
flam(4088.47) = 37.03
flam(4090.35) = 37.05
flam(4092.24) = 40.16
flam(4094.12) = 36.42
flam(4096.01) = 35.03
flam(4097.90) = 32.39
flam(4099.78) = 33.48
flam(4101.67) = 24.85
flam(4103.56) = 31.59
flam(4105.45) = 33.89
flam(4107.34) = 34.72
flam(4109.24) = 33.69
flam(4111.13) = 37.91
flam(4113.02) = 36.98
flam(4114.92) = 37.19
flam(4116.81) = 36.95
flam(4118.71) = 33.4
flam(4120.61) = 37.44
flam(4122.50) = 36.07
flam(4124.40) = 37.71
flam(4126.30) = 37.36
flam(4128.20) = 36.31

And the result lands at 1.9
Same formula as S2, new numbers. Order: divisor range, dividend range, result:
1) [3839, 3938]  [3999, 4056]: 1.85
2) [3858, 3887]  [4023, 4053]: 1.91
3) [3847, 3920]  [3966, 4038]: 1.51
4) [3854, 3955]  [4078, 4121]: 2.06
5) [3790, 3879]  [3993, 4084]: 1.91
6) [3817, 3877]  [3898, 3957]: 1.16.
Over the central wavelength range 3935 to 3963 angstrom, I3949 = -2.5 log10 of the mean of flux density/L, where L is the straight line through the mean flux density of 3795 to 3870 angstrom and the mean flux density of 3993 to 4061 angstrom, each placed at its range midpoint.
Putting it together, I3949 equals 0.42 mag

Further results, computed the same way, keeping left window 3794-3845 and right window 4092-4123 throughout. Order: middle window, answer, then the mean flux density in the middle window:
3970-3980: 0.35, 19.8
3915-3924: 0.11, 21.6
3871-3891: 0.16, 18.8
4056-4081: 0.02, 31.9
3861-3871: 0.06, 19.8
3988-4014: -0.13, 32.4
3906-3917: -0.08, 25.4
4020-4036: -0.08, 32.6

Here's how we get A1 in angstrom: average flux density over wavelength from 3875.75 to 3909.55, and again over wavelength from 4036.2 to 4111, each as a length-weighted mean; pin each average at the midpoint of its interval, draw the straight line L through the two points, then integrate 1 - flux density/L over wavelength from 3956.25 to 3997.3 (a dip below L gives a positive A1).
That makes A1 6.5 angstrom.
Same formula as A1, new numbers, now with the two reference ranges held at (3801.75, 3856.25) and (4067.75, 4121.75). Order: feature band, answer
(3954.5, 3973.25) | 8.1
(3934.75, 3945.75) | 5.7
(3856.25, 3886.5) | 3.8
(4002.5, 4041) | -3.7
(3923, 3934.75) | 6.0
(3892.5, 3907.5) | 0.5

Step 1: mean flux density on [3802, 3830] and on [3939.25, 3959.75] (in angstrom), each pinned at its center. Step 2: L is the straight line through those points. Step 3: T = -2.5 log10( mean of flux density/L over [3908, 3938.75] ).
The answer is 0.22 mag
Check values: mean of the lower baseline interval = 19.7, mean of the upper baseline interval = 21.1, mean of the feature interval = 17.1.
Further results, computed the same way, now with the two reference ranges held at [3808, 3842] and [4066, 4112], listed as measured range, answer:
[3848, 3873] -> 0.02 mag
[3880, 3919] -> -0.07 mag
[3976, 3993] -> -0.11 mag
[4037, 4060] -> -0.04 mag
